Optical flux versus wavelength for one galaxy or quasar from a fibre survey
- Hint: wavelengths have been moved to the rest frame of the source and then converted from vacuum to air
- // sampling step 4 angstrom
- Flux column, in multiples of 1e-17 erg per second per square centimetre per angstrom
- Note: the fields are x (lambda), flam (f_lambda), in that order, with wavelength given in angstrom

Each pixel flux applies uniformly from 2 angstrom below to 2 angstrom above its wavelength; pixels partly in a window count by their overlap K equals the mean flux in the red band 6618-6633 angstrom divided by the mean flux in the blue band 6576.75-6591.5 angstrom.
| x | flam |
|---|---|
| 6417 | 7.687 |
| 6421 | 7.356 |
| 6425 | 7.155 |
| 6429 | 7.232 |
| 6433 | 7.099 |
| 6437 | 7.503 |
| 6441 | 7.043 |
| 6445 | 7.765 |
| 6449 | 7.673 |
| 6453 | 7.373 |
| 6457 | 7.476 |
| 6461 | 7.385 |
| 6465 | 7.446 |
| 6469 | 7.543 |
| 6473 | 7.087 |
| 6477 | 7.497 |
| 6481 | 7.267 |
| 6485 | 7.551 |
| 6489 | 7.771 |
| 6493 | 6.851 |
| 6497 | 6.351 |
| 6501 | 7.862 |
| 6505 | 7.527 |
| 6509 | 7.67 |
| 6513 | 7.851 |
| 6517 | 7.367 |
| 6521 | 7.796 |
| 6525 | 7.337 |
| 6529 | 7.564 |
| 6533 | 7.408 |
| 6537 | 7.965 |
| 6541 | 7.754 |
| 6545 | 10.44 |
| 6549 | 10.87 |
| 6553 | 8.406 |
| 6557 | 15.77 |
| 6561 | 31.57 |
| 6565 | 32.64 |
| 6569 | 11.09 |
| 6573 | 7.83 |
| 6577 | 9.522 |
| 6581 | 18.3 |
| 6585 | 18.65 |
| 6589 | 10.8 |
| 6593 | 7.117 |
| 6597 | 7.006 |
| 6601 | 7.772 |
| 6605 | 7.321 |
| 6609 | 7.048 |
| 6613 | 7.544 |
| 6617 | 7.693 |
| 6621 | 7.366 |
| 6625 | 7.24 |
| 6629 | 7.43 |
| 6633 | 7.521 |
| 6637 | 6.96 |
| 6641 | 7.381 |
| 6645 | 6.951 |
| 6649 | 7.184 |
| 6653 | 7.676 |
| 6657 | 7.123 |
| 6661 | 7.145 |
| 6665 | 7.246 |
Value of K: 0.5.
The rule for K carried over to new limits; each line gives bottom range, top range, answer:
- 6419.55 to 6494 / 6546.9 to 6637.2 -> 1.56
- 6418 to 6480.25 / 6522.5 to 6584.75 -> 1.77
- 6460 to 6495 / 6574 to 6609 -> 1.42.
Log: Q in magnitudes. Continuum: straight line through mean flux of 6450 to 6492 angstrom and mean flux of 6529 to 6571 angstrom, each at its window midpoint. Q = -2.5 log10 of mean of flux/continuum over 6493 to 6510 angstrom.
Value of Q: 0.35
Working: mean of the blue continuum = 7.43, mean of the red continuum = 14.1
